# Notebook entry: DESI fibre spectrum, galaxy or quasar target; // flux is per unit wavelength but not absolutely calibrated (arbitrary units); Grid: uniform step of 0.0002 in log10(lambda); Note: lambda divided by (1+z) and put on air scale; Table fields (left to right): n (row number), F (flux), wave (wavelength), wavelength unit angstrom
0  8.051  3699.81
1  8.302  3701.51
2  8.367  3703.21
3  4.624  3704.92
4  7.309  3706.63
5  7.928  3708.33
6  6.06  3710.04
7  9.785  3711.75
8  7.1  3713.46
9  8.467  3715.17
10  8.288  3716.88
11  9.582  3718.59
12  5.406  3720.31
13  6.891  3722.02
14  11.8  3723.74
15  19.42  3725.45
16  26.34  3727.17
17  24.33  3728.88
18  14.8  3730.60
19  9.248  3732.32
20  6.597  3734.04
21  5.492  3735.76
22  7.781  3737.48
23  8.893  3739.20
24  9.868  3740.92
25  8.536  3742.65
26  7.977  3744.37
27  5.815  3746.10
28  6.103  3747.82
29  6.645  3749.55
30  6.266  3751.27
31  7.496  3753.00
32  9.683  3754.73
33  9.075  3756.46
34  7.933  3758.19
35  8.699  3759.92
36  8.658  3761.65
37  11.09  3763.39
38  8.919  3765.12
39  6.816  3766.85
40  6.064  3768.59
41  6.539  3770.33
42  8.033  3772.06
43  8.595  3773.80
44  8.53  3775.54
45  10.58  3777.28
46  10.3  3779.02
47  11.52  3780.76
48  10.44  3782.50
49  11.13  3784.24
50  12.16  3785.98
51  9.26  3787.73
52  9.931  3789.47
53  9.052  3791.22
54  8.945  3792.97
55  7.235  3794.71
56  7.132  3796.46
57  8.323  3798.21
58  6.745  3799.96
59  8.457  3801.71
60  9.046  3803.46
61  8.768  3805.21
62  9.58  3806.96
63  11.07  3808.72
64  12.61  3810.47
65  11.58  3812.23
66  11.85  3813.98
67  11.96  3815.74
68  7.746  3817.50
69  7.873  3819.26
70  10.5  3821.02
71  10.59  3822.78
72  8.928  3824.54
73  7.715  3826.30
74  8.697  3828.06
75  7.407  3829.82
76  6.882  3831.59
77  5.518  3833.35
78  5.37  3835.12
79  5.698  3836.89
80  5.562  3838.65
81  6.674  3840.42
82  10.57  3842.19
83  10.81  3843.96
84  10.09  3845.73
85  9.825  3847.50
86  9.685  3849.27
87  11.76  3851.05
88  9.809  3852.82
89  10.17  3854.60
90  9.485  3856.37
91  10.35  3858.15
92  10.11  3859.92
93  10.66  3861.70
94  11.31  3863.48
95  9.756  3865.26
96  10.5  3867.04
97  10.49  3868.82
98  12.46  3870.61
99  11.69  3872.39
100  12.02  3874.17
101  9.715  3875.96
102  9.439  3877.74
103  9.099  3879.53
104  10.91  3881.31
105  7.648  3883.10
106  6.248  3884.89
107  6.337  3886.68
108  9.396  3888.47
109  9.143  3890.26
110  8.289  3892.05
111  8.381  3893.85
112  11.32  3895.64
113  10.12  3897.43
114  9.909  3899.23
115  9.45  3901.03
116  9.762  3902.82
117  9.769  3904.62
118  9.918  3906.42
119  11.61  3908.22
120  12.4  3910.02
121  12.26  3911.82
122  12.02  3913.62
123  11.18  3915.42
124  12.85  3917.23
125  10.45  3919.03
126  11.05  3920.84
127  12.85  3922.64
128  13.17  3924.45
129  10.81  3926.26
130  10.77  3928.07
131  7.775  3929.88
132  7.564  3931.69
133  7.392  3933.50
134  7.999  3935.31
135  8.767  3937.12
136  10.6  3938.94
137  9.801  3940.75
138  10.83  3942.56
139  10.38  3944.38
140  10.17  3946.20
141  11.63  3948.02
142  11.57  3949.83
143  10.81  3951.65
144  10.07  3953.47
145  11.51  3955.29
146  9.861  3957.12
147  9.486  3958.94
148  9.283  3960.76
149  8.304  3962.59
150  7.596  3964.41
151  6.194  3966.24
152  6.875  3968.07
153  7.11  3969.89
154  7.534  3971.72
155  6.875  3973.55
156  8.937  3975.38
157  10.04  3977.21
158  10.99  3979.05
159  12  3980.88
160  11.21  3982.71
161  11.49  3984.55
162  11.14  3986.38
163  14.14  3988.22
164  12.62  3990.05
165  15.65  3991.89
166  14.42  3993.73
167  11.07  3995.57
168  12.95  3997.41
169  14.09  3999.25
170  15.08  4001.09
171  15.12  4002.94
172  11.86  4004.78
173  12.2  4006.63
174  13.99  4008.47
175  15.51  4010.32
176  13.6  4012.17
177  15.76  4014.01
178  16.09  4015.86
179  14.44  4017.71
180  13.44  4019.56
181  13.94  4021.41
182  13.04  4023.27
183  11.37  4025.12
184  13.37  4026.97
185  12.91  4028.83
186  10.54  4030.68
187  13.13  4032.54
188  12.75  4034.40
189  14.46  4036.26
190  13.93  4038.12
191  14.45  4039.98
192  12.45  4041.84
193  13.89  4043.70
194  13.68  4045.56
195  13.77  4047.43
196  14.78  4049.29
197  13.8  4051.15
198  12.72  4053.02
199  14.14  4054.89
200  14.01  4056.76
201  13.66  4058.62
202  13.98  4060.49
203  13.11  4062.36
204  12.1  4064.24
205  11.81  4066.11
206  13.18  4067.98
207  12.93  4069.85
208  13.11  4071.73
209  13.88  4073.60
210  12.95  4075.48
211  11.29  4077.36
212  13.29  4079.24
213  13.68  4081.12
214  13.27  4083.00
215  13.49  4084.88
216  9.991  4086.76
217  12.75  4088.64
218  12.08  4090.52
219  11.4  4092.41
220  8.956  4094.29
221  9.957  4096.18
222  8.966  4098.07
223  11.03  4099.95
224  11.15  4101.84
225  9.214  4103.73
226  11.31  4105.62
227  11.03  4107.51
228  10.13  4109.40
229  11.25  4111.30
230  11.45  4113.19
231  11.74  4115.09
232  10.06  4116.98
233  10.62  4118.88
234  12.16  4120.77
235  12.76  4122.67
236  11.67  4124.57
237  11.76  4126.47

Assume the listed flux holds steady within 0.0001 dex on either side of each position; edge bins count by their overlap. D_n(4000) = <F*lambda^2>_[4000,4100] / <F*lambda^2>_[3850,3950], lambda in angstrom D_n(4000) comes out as 1.4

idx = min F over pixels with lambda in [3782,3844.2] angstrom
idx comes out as 5.37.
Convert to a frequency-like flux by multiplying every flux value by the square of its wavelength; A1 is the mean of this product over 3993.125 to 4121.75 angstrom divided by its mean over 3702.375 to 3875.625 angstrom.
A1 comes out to 1.55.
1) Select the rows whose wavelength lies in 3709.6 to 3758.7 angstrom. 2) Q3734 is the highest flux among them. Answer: 26.34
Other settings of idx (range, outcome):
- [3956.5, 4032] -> 6.194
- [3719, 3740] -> 5.406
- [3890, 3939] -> 7.392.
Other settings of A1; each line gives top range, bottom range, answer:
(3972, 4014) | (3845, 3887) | 1.33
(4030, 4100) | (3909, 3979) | 1.37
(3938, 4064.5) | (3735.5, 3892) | 1.48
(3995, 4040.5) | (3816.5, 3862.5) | 1.69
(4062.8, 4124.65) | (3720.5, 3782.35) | 1.43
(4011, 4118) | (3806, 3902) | 1.48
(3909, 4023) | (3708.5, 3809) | 1.35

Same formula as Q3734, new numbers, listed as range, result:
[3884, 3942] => 13.17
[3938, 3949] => 11.63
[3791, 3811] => 12.61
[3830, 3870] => 11.76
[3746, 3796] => 12.16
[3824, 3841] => 8.928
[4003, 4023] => 16.09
